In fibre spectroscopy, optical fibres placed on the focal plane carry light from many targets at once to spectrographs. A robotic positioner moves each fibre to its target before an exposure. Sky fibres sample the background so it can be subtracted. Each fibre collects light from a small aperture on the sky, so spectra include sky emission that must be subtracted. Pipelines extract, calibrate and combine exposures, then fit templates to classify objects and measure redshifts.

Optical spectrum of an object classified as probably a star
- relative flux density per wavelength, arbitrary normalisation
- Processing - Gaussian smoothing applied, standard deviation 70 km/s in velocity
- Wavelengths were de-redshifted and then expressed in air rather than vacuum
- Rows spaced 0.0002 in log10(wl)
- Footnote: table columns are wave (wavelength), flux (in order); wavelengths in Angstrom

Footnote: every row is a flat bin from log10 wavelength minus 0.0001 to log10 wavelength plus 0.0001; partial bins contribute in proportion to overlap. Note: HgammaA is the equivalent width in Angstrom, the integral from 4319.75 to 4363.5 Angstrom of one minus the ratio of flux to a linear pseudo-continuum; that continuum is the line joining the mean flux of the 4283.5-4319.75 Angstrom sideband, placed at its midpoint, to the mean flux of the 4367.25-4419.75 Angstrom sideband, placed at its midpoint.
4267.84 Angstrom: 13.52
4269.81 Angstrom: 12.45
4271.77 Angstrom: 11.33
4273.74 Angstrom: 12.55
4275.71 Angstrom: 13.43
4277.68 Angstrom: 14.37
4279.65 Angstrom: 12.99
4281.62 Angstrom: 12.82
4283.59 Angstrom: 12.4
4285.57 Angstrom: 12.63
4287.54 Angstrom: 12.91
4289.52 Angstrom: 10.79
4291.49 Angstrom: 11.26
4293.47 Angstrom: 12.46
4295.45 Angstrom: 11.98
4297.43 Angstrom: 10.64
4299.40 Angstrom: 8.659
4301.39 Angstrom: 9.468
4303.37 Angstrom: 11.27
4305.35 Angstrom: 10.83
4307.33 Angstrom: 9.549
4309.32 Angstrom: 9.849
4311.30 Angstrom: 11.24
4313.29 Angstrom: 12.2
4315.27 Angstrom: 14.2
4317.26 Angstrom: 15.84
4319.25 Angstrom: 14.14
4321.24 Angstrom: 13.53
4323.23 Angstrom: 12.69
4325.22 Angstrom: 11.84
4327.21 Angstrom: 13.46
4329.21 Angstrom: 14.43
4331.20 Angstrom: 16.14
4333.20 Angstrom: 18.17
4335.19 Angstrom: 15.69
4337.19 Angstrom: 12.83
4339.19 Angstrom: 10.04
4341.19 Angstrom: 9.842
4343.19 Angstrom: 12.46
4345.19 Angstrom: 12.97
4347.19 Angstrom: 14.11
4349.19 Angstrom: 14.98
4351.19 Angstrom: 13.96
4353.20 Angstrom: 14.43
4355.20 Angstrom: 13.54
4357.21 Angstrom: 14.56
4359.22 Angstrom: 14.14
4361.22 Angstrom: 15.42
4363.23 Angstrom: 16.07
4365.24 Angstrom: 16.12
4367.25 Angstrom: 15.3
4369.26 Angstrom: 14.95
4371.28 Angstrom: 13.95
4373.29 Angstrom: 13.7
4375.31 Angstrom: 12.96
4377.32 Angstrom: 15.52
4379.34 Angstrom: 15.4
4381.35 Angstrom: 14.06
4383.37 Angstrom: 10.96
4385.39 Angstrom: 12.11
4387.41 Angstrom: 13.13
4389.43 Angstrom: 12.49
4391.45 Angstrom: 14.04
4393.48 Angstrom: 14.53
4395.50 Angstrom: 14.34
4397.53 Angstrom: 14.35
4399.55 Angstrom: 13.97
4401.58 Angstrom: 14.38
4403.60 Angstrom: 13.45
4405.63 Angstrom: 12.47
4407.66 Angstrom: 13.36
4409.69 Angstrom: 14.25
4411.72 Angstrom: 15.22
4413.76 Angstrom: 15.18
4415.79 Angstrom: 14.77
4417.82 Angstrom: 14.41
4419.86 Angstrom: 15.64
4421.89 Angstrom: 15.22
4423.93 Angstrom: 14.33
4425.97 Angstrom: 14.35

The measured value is -4.09 Angstrom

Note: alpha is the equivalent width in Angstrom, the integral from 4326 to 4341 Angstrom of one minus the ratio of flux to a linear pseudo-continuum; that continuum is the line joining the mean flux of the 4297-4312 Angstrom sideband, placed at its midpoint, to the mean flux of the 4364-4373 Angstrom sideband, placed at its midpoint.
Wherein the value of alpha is -2.2 Angstrom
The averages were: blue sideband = 10.2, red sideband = 15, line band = 14.1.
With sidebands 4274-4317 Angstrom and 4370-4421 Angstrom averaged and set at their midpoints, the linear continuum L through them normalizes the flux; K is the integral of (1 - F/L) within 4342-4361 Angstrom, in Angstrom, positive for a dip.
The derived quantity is -1.3 Angstrom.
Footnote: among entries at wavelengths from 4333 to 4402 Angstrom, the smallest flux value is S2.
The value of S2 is 9.842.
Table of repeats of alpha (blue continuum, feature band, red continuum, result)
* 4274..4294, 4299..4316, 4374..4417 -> 2.7 Angstrom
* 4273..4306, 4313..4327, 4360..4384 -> -0.8 Angstrom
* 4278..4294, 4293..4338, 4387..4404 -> 0.5 Angstrom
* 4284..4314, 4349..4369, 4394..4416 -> -3.2 Angstrom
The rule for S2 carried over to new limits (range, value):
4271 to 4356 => 8.659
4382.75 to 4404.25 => 10.96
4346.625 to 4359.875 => 13.54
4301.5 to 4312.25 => 9.549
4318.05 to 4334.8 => 11.84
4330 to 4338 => 12.83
